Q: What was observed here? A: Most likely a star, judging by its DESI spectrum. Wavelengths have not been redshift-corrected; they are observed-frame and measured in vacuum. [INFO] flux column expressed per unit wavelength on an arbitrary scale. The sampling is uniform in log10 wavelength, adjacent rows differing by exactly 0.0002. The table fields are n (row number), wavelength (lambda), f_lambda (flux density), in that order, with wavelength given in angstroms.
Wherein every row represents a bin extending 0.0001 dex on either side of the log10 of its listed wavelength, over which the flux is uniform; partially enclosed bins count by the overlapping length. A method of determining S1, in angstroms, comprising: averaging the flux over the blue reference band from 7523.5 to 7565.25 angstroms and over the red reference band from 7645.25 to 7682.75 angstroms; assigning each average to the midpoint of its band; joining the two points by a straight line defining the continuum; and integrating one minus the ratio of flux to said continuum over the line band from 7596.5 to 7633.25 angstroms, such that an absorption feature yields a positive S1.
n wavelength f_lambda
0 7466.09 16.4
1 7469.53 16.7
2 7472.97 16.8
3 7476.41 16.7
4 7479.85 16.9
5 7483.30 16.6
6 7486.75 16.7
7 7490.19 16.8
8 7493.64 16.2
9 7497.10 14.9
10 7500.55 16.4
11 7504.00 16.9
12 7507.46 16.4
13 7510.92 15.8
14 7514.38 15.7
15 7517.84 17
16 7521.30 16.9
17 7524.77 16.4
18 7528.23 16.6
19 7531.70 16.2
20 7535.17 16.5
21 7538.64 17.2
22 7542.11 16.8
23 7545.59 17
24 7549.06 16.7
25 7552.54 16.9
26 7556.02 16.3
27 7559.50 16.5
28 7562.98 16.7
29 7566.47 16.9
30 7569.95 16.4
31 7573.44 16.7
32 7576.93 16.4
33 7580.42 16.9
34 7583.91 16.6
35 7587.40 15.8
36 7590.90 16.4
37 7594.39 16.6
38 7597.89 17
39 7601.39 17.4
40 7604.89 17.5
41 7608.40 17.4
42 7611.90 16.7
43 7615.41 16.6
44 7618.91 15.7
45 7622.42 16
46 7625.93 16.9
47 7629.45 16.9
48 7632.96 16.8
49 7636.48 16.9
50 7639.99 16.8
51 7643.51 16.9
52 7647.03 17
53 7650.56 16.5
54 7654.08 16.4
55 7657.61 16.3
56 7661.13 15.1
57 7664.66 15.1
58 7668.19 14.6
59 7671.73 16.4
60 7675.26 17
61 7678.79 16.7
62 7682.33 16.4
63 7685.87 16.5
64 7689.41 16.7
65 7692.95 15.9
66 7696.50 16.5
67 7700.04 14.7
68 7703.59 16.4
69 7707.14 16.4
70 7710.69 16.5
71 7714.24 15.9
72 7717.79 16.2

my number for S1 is -1.0 angstroms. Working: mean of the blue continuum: 16.7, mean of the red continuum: 16.1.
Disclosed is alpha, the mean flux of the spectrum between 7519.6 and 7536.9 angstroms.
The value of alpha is 16.5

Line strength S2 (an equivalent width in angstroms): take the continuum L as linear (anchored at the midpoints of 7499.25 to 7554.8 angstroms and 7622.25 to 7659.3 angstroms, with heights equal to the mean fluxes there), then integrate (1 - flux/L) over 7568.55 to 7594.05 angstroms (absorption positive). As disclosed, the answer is 0.3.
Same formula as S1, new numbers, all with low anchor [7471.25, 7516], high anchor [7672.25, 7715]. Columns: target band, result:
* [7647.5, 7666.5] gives 0.4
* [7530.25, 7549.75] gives -0.5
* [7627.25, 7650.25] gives -0.7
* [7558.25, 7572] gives -0.2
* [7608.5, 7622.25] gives -0.1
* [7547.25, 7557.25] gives -0.2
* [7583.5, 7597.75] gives 0.0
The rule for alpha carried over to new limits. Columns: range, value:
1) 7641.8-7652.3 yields 16.8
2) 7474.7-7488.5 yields 16.7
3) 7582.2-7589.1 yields 16.2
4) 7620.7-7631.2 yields 16.6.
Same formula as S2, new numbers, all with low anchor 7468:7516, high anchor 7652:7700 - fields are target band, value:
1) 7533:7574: -1.1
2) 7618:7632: -0.2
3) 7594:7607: -0.8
